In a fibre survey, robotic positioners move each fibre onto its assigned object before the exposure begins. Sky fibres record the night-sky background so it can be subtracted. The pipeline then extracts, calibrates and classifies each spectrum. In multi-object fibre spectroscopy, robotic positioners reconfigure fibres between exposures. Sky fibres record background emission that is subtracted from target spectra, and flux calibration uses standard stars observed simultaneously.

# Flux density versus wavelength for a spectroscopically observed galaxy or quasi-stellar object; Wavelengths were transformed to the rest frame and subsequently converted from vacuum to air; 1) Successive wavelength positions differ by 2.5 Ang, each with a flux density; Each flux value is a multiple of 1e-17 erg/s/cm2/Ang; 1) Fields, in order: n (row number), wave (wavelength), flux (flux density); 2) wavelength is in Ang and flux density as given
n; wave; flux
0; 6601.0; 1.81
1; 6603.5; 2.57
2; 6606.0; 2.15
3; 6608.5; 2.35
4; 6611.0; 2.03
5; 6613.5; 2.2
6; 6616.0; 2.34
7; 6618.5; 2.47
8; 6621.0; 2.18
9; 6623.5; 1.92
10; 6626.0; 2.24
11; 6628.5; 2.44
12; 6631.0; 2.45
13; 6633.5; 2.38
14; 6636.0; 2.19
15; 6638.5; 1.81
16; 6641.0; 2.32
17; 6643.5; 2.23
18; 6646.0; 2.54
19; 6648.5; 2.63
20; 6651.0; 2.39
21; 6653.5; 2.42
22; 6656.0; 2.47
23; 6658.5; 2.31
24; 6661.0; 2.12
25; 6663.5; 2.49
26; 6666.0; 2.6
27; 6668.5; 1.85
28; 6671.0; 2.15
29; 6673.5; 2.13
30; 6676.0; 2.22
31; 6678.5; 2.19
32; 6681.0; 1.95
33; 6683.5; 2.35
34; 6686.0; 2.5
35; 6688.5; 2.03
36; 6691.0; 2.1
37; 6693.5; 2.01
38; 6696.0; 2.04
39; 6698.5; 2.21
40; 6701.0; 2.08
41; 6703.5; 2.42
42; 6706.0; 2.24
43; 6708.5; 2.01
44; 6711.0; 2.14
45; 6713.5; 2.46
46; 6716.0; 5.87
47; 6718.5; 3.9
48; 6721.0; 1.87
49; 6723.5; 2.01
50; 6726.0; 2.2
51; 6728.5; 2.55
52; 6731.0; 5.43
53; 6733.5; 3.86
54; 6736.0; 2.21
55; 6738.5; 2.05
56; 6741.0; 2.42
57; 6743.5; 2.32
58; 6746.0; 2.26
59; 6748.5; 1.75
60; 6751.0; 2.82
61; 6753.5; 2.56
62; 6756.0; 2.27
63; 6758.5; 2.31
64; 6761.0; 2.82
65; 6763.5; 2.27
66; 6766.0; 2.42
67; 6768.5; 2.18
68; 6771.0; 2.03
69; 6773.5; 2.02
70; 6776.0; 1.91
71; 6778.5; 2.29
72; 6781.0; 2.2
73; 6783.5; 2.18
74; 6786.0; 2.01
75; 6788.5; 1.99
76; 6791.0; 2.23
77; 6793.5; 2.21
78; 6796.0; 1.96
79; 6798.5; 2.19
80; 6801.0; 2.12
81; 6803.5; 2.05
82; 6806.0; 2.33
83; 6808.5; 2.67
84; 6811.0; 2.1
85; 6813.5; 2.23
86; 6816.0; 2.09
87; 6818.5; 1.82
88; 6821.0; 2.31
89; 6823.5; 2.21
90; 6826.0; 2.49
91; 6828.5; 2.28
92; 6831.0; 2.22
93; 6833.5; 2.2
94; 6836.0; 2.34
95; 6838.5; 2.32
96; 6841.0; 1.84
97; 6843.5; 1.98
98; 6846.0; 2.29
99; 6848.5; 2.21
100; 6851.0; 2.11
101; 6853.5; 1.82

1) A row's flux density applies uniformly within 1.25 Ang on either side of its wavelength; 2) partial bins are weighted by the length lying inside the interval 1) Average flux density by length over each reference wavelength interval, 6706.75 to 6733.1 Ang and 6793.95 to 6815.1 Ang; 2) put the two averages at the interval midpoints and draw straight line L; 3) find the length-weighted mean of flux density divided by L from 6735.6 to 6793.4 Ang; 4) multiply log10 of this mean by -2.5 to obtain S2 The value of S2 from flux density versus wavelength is 0.16 mag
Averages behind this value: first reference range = 3.06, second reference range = 2.2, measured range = 2.24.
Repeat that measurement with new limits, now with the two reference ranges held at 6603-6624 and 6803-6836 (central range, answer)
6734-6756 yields -0.05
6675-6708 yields 0.03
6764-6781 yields 0.04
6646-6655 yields -0.11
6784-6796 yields 0.07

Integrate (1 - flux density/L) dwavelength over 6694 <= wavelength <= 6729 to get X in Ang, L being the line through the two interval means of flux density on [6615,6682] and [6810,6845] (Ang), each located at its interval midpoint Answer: -5.00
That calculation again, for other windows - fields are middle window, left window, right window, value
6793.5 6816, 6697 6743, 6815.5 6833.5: 1.1 Ang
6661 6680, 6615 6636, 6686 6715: 0.2 Ang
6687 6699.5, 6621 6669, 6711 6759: 2.3 Ang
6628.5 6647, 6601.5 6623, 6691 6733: 0.7 Ang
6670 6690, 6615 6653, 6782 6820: 0.6 Ang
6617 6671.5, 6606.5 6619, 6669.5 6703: -2.2 Ang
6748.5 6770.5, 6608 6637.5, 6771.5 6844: -2.1 Ang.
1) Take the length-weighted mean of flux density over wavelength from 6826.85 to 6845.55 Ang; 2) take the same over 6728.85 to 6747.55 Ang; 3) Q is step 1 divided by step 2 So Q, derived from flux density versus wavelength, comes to 0.75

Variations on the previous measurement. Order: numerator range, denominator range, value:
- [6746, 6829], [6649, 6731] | 0.91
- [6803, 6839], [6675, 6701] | 1.04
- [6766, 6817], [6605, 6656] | 0.94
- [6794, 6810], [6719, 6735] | 0.73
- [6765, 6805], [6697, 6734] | 0.74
